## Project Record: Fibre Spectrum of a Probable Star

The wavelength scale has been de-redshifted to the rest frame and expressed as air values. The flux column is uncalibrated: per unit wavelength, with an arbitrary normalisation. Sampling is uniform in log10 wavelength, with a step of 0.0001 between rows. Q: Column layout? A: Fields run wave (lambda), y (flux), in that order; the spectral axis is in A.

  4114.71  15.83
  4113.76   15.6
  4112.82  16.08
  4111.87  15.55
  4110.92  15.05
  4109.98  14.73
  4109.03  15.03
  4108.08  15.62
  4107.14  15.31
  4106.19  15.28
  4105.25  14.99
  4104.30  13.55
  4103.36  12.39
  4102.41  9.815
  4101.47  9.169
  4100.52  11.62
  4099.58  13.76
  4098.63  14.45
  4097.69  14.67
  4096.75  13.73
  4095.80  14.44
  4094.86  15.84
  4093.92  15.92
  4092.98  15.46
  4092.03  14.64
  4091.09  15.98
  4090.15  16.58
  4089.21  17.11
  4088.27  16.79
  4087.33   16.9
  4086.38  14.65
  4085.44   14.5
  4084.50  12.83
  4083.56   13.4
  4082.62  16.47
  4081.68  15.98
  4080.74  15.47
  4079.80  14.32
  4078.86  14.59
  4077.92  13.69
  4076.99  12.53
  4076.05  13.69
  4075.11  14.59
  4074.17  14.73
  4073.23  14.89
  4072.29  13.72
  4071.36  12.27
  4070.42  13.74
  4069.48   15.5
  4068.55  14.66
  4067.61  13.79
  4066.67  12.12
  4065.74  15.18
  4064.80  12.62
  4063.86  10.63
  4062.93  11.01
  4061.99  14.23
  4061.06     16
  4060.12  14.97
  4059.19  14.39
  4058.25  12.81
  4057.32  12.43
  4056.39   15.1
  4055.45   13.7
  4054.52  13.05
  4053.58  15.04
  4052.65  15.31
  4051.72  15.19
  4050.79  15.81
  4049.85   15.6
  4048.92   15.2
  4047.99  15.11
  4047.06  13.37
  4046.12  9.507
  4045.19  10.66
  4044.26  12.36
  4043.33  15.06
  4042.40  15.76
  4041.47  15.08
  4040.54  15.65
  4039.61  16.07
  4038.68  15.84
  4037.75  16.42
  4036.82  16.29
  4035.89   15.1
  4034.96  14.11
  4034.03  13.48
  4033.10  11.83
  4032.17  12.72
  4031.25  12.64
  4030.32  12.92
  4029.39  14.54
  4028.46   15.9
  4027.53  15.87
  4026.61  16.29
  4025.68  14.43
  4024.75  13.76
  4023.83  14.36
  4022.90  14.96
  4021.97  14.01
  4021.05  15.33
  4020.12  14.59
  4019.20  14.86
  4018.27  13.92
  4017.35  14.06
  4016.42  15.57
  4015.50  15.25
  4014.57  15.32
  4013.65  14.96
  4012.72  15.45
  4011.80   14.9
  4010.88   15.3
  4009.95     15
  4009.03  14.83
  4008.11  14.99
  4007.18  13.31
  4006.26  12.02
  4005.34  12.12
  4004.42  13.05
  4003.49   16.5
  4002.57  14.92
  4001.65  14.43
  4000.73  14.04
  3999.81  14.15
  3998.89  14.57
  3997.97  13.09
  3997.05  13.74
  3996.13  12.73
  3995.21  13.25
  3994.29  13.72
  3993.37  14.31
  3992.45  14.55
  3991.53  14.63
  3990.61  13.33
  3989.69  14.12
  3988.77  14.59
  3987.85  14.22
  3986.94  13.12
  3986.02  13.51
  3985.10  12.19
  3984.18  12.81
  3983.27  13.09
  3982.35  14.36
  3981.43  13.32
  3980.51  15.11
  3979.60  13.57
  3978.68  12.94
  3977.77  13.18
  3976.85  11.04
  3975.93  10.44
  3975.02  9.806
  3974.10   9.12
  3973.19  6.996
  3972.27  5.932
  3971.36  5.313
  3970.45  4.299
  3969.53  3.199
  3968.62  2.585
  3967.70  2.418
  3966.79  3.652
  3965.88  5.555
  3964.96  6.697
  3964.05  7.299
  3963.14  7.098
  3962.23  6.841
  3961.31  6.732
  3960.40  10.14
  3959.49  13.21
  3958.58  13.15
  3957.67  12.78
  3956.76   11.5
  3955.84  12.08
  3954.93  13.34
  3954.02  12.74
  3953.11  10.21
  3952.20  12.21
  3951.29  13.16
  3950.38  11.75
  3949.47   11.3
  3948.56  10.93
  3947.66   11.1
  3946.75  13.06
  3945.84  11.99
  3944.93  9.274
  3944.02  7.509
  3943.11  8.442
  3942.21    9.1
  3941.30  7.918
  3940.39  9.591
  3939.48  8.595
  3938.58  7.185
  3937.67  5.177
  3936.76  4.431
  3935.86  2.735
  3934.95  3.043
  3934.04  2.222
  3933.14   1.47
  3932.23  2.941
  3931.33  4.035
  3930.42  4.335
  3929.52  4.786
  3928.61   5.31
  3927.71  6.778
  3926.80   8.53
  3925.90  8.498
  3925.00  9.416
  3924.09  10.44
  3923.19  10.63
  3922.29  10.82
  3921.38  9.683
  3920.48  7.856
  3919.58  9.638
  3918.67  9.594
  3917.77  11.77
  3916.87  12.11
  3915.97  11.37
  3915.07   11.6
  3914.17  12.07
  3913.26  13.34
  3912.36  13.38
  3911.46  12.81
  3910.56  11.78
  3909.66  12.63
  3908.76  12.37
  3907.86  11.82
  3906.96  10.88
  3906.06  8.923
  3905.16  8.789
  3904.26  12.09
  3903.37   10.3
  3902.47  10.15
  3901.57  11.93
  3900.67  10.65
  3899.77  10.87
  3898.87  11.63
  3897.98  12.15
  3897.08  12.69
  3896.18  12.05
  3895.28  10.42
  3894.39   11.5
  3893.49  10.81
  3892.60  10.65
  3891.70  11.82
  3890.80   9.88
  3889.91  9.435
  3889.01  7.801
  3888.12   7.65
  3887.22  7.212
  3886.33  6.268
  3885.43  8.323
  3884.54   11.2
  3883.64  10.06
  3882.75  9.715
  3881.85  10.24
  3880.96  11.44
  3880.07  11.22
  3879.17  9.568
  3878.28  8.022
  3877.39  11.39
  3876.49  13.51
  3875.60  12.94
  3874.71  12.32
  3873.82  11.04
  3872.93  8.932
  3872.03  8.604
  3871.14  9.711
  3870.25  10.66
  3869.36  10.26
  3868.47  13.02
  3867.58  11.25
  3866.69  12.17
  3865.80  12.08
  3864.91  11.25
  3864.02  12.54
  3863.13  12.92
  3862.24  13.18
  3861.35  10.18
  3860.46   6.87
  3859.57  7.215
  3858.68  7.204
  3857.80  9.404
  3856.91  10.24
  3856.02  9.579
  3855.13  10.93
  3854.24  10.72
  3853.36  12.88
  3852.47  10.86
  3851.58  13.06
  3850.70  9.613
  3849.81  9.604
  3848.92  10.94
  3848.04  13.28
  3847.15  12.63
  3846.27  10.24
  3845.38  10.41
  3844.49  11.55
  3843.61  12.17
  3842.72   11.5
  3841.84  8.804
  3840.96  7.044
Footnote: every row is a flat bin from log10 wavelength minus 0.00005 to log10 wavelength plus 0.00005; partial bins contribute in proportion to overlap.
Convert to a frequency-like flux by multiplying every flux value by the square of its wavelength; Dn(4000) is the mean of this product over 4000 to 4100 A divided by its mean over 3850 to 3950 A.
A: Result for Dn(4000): 1.6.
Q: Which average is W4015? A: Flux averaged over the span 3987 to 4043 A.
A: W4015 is 14.5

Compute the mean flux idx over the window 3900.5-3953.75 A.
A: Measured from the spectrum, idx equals 9.26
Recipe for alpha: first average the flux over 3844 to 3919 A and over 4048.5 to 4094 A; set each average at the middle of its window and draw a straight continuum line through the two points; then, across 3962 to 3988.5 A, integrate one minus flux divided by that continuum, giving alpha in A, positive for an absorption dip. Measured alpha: 6.9 A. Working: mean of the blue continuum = 10.8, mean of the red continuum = 14.5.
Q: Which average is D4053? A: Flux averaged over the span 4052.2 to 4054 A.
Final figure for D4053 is 15.2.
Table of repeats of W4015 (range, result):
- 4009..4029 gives 15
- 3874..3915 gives 10.8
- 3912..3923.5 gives 11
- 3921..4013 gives 10.4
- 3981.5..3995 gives 13.7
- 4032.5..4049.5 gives 14.3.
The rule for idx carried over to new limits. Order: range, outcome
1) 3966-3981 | 8.06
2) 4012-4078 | 14.3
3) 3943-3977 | 9.06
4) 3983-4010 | 13.8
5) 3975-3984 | 12.8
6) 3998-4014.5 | 14.4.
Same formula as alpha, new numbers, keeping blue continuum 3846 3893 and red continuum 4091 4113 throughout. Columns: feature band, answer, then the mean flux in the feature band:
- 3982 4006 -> -2.54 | 13.8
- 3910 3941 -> 8.56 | 8.18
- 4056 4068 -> 0.10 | 13.5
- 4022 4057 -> -3.19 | 14.4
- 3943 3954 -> 0.63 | 11.1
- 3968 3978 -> 4.04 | 7.23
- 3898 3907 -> 0.25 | 10.7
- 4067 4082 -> -0.47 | 14.2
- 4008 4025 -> -2.62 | 14.8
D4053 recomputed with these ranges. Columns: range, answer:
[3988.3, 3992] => 14.1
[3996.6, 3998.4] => 13.4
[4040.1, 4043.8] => 15.4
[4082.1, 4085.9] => 14.3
